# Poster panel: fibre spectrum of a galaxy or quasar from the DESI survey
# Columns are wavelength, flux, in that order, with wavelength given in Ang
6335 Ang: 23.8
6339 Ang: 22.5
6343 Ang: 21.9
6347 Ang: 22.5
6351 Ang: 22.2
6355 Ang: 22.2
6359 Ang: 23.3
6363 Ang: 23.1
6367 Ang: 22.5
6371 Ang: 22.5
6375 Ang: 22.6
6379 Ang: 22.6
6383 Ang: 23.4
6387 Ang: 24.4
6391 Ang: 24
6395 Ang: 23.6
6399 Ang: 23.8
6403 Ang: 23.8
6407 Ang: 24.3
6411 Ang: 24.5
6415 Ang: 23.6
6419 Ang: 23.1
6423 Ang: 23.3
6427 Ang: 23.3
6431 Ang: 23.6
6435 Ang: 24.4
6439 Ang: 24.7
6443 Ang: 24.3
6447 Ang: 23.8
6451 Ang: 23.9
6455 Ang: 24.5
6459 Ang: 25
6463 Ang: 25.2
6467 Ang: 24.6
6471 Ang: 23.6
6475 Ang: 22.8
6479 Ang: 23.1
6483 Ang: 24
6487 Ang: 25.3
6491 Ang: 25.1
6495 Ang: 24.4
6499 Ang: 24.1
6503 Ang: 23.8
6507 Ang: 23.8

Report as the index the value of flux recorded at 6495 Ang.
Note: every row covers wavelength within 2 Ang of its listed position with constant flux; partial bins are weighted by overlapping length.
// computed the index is 24.4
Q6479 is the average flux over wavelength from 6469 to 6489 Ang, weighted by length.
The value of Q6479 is 23.8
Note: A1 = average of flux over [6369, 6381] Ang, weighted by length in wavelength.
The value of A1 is 22.6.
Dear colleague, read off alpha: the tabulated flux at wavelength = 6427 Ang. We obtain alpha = 23.3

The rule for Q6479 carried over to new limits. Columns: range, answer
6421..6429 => 23.3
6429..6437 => 24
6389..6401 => 23.8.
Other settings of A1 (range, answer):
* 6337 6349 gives 22.3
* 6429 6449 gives 24.2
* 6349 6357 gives 22.2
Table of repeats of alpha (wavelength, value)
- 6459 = 25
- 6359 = 23.3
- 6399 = 23.8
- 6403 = 23.8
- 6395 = 23.6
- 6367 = 22.5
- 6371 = 22.5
